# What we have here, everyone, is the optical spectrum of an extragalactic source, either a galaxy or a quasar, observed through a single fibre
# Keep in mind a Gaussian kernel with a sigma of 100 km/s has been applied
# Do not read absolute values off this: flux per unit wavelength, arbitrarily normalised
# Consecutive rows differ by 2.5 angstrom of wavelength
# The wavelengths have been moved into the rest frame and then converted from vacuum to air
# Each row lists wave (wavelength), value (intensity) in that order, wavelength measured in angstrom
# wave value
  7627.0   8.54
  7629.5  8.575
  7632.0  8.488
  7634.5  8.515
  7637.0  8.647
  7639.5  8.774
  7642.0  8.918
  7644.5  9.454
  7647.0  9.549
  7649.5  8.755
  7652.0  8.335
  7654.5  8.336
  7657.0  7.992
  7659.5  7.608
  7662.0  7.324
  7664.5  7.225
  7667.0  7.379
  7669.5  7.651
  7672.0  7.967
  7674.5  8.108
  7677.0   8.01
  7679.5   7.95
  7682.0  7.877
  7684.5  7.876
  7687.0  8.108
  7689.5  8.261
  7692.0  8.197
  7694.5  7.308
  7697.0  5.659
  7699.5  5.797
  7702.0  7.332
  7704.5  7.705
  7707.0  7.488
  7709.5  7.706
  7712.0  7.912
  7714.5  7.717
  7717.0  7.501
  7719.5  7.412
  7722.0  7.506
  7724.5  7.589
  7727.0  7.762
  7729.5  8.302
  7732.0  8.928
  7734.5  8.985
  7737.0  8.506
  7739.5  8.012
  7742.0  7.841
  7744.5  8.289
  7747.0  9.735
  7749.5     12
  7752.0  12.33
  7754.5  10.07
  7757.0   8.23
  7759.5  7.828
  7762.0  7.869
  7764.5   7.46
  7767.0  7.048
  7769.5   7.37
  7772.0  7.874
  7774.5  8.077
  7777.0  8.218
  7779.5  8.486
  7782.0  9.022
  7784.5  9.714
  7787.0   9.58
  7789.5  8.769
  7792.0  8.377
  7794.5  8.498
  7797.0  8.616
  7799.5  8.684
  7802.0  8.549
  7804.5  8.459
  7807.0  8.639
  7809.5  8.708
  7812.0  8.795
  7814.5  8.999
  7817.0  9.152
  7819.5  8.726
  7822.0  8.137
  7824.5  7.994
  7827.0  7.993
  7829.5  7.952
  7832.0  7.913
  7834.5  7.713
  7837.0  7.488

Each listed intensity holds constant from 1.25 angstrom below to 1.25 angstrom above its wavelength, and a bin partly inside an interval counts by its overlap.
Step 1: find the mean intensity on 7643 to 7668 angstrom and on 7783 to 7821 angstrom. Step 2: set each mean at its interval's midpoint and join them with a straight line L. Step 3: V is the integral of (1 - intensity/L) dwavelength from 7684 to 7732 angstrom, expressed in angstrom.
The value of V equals 4.92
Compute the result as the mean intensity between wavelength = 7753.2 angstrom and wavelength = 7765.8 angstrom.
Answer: 8.3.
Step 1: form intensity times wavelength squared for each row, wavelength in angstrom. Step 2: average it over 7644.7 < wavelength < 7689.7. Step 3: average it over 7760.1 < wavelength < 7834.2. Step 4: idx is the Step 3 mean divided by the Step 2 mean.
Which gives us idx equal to 1.08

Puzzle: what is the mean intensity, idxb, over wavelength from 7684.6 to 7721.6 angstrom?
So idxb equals 7.45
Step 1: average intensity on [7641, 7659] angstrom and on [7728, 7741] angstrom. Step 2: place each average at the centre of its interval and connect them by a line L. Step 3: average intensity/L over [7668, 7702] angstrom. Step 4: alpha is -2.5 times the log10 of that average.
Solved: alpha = 0.14 mag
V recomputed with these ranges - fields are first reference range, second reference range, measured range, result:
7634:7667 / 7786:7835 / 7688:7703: 2.3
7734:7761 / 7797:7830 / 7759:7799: 2.6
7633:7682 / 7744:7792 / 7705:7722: 1.8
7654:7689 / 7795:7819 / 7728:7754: -3.2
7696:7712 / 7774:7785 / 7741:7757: -3.8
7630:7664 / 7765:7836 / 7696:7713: 2.7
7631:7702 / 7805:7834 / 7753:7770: 0.4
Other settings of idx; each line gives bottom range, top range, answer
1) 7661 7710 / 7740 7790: 1.19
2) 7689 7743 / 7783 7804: 1.17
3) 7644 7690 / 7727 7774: 1.10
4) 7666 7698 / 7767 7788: 1.12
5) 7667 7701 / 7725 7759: 1.22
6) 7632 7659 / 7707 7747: 0.95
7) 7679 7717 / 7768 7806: 1.16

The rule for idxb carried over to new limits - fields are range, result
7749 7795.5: 8.73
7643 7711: 7.82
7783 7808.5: 8.79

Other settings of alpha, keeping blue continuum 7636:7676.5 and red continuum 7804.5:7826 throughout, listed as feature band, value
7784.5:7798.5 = -0.035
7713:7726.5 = 0.113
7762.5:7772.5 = 0.146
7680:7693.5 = 0.036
